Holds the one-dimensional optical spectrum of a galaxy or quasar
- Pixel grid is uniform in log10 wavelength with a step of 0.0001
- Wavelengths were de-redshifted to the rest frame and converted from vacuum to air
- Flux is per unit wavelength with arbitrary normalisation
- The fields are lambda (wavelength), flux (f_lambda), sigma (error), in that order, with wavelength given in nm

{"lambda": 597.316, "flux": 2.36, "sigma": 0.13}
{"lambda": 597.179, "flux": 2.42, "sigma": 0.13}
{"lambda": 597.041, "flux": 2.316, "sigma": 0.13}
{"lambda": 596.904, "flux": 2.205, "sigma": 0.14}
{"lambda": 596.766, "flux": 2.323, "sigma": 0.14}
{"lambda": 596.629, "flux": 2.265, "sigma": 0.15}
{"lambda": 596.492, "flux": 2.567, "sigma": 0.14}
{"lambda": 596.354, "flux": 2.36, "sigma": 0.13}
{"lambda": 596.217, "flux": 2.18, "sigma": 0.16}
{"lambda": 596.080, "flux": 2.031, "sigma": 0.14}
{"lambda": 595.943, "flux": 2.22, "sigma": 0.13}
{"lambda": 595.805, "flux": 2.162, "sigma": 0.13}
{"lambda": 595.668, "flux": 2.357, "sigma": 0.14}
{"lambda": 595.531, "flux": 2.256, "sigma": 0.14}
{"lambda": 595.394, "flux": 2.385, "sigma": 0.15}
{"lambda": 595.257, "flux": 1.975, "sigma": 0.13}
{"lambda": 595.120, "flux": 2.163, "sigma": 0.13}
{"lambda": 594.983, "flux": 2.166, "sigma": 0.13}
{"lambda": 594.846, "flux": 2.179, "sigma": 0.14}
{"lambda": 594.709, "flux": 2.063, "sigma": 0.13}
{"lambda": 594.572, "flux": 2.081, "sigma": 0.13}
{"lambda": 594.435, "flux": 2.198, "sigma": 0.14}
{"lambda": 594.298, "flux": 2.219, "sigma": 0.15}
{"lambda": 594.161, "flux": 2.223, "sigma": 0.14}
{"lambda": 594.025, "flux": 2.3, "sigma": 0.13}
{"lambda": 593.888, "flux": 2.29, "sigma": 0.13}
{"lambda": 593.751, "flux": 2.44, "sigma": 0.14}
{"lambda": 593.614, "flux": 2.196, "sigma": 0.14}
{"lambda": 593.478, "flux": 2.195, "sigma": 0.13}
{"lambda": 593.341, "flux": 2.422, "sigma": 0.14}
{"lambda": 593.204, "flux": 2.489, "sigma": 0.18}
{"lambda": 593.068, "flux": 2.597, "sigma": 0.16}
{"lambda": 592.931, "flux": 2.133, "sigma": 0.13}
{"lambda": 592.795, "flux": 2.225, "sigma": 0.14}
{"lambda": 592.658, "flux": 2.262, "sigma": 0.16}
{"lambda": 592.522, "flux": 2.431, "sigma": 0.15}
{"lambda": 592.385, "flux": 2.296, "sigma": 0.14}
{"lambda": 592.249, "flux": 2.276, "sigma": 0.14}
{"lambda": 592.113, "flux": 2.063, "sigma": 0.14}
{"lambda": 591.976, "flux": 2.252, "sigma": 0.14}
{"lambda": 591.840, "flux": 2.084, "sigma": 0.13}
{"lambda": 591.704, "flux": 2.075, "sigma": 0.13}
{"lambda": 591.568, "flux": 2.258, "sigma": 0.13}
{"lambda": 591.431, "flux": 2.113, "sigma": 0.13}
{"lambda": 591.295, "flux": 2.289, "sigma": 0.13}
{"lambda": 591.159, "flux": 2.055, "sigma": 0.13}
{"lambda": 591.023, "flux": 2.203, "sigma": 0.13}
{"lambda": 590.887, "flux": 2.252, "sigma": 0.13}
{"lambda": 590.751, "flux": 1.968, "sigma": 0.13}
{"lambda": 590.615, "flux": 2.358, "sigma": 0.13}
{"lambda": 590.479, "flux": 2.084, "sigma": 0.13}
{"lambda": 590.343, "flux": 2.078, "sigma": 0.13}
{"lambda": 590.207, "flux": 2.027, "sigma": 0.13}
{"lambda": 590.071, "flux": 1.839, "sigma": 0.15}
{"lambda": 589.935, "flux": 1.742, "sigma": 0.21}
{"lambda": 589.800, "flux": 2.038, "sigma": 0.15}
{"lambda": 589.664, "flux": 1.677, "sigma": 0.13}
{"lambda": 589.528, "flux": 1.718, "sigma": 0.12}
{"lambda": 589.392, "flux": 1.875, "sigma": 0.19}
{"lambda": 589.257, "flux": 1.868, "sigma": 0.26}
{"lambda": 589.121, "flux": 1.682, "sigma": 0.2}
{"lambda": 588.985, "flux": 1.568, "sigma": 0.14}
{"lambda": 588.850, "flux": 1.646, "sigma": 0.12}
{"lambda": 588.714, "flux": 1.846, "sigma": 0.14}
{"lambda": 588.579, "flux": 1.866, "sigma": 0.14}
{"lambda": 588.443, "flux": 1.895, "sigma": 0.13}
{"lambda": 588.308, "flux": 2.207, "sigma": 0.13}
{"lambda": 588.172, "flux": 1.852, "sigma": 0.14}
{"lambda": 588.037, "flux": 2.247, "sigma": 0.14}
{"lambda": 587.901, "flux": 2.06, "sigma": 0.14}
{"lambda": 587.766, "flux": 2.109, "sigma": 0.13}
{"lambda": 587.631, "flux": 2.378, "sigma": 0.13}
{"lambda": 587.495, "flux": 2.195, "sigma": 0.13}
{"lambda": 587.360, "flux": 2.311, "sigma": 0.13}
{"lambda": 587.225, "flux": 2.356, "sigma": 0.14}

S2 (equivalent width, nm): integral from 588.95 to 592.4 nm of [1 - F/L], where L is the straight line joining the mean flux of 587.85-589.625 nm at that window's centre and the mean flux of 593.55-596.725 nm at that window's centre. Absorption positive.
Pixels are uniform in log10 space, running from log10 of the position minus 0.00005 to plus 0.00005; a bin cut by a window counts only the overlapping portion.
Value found -0.09 nm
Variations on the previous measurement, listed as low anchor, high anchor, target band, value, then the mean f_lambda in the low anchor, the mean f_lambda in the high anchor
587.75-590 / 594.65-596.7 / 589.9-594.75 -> -0.36 nm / 1.87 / 2.22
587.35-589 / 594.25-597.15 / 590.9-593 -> -0.08 nm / 2.02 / 2.22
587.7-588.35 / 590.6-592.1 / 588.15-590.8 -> 0.29 nm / 2.09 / 2.16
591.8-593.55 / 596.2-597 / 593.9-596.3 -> 0.13 nm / 2.29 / 2.33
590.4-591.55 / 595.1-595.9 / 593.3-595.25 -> -0.01 nm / 2.17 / 2.22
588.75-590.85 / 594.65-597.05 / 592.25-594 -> -0.21 nm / 1.88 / 2.23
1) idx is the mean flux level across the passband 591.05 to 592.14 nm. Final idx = 2.15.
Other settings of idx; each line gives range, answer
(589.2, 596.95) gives 2.18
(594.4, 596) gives 2.18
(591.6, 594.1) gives 2.28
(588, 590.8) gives 1.9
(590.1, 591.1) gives 2.13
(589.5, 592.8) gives 2.11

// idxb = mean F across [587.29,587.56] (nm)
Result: 2.26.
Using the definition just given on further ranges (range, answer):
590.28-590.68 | 2.17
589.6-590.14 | 1.83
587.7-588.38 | 2.09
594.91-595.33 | 2.11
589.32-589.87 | 1.83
